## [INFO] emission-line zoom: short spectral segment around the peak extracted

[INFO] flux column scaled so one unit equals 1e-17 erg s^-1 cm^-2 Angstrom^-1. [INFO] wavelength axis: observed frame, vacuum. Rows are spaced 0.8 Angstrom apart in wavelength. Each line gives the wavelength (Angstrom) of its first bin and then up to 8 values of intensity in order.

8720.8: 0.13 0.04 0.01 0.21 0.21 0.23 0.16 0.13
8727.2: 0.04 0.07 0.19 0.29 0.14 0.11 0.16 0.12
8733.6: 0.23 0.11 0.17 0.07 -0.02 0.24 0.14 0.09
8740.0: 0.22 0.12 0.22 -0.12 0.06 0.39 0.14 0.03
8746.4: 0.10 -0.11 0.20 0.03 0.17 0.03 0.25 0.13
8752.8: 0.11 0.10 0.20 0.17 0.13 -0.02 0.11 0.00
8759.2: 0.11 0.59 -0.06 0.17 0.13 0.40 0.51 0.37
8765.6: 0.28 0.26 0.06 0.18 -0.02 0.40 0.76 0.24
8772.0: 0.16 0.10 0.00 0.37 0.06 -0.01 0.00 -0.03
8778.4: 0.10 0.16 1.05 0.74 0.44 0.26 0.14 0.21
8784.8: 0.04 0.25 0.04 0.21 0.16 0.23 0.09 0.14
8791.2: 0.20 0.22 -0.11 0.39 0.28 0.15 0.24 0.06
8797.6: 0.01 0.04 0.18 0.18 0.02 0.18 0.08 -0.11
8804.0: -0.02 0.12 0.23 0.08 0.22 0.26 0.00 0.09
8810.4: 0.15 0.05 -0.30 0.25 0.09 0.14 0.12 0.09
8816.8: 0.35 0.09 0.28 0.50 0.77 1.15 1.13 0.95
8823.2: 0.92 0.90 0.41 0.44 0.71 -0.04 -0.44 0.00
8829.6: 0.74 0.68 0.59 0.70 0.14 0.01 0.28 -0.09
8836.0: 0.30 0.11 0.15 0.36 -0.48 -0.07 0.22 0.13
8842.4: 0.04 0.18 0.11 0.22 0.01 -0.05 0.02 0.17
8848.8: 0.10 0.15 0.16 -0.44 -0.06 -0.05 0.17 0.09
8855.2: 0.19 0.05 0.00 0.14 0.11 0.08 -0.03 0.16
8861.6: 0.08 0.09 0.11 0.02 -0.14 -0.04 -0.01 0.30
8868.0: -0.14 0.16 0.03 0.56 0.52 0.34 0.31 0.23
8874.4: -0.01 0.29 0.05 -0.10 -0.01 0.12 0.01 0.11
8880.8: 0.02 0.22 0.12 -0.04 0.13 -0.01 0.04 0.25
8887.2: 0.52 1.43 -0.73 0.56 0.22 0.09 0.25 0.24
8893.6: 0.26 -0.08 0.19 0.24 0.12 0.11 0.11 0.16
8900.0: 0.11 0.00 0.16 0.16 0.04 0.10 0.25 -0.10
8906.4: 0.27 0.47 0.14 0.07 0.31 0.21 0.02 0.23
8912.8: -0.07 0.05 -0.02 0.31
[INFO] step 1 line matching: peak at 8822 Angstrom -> H-beta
